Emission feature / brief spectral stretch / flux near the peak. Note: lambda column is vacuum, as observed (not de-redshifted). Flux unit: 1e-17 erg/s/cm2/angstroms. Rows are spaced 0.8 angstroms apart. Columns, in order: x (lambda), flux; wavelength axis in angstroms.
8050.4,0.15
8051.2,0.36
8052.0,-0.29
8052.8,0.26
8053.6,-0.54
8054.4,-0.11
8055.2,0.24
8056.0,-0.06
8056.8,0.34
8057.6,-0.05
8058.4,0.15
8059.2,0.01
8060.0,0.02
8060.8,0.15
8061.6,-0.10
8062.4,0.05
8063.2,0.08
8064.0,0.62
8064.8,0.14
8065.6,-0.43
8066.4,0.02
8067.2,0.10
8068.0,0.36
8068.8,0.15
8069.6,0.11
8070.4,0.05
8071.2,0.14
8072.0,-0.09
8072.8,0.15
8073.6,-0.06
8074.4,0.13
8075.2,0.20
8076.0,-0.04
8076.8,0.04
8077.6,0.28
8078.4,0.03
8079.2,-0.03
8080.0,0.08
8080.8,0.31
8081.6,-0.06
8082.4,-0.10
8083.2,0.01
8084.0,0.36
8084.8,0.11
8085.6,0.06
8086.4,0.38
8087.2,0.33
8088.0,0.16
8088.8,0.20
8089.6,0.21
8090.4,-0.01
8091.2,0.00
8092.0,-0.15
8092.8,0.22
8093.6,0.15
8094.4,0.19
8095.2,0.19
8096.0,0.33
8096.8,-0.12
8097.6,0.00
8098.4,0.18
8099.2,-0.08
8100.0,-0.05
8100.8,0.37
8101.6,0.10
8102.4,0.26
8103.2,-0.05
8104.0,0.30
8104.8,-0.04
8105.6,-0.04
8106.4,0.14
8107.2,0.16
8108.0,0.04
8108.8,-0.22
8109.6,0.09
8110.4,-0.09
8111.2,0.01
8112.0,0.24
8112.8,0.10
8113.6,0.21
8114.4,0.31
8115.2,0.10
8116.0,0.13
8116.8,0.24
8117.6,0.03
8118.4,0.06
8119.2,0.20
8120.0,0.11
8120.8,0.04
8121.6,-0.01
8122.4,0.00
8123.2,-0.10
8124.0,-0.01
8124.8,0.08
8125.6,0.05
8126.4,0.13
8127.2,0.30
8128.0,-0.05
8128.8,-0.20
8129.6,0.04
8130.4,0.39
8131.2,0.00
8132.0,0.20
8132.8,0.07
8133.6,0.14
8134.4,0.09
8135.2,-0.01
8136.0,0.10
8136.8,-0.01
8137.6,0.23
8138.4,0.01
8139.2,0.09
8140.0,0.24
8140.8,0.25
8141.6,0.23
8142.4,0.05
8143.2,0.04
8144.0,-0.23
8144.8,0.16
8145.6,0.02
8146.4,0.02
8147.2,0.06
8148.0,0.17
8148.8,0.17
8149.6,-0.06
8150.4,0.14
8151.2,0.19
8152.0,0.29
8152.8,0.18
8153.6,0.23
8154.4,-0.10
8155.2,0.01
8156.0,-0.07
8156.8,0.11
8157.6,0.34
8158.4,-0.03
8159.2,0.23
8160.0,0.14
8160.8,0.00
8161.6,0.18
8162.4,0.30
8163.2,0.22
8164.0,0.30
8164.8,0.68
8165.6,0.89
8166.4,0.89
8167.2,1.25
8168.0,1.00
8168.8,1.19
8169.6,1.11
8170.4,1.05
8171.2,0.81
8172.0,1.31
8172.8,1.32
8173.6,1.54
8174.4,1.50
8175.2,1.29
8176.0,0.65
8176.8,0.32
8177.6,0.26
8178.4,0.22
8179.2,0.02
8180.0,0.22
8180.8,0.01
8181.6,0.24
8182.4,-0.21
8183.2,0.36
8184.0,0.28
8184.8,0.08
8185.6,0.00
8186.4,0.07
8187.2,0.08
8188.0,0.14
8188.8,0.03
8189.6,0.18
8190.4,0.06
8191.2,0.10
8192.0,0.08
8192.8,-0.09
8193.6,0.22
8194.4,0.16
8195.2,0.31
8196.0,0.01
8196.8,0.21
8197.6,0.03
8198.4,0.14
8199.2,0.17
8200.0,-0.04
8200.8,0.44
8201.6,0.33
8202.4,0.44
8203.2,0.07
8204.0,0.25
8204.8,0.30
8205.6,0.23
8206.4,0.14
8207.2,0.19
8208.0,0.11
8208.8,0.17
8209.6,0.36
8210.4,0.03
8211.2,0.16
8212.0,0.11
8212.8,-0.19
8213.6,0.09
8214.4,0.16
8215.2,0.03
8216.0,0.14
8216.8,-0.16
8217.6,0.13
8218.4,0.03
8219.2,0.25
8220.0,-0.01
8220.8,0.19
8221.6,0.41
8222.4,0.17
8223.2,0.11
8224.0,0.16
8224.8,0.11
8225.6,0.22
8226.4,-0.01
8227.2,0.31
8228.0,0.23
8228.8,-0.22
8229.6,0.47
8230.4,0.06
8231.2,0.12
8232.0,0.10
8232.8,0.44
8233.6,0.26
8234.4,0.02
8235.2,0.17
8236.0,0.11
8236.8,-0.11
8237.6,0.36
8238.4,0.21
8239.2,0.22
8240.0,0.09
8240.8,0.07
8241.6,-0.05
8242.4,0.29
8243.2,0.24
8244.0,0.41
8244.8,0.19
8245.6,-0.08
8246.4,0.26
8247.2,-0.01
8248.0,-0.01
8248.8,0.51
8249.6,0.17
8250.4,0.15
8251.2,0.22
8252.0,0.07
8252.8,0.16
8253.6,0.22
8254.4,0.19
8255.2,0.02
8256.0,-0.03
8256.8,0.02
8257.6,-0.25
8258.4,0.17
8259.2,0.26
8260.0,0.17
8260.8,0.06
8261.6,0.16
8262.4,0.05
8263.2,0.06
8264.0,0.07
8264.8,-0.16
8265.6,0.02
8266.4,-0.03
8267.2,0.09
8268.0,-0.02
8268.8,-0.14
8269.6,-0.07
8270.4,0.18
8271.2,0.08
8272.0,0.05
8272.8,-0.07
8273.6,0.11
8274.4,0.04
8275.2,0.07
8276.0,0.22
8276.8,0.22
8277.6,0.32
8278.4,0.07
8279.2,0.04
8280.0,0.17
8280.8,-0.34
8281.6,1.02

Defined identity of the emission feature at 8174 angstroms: [O II]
